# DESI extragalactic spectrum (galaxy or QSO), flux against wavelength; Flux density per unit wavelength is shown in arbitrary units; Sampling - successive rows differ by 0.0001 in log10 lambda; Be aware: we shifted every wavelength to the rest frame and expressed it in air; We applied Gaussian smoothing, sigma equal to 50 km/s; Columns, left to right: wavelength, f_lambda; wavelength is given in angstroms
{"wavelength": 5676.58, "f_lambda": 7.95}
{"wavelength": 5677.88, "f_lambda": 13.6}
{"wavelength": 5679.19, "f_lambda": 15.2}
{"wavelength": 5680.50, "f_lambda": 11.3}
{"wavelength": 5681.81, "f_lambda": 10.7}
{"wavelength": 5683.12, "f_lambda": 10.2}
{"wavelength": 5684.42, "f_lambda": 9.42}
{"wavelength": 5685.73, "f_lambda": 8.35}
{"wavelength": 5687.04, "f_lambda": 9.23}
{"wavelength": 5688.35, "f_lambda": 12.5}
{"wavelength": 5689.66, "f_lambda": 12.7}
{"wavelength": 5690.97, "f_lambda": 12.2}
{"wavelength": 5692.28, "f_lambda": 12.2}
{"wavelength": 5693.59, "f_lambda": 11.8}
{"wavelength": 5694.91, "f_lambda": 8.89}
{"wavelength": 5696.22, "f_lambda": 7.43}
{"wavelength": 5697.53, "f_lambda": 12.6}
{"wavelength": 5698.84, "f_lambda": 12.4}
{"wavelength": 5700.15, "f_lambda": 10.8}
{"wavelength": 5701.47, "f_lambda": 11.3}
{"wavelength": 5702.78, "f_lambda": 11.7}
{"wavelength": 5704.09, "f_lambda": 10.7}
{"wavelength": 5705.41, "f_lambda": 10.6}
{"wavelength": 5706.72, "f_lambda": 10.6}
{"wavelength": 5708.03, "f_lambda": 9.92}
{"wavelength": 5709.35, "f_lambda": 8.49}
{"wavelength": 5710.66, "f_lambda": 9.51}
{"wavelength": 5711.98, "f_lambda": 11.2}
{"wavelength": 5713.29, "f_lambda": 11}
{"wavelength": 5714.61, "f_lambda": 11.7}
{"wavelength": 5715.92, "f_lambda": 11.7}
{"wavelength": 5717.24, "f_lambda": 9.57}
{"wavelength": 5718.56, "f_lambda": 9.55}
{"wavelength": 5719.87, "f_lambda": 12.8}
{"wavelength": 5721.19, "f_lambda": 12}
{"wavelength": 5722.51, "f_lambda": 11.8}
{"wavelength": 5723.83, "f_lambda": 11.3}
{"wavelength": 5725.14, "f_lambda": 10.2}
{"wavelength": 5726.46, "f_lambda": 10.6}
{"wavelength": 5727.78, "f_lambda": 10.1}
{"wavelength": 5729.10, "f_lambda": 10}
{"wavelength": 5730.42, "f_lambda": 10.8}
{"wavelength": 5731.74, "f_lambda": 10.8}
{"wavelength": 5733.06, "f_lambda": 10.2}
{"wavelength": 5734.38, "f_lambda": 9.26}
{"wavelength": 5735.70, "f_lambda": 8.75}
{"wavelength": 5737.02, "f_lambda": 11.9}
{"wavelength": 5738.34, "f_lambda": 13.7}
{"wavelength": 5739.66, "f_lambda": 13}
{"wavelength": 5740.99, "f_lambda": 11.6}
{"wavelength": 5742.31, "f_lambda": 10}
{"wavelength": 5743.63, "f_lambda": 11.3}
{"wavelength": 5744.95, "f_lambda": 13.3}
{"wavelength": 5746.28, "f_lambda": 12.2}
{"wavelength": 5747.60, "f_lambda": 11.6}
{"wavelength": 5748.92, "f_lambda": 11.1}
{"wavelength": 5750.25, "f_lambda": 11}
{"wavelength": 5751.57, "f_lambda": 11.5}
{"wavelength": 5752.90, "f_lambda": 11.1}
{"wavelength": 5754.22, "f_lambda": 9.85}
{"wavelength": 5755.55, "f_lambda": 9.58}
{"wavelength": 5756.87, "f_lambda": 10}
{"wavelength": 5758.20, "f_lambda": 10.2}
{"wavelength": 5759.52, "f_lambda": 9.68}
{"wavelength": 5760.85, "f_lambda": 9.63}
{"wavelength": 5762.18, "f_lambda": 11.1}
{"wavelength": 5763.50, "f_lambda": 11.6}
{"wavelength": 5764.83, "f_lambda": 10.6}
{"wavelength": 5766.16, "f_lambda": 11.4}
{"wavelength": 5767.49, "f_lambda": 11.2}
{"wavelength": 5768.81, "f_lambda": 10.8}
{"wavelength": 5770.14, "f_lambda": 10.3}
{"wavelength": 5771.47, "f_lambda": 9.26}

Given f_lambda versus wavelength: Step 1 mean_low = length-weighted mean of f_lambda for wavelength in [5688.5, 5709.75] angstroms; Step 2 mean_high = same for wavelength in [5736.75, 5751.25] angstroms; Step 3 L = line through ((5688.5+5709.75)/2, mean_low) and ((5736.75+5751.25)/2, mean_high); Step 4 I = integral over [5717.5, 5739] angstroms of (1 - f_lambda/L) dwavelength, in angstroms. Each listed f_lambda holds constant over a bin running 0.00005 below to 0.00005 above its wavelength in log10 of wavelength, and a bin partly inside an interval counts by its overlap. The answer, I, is 1.33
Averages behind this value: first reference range 11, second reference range 11.9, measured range 10.8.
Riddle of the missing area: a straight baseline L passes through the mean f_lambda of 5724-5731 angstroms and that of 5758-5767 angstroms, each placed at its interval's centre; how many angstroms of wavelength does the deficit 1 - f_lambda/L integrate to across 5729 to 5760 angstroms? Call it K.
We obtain -1.3 angstroms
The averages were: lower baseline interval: 10.4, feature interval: 11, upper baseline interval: 10.6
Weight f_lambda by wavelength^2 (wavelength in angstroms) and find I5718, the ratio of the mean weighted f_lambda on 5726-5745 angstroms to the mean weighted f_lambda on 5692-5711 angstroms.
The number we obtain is 1.05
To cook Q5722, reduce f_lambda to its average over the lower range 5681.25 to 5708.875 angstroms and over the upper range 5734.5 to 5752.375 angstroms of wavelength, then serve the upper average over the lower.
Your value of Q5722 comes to 1.07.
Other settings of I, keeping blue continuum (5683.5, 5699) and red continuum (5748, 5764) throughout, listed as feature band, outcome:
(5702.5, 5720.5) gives 0.1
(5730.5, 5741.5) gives -0.5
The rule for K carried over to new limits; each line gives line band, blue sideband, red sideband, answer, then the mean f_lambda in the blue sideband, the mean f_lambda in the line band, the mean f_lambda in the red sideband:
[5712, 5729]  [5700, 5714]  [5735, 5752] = -0.1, 10.5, 11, 11.6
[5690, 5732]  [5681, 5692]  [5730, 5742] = 0.3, 10.7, 10.8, 11.1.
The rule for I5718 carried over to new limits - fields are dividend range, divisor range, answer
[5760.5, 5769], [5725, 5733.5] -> 1.07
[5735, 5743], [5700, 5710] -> 1.11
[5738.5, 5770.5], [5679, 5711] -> 1.05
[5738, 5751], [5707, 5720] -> 1.14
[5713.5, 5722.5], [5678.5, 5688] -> 1.06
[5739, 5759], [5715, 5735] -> 1.05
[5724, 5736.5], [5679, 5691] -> 0.94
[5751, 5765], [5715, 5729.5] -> 0.97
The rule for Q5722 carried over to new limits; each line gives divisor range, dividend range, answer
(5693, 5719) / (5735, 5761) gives 1.05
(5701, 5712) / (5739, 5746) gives 1.14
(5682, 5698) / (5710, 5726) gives 1.04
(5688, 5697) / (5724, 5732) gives 0.94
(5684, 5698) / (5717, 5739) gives 1.01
